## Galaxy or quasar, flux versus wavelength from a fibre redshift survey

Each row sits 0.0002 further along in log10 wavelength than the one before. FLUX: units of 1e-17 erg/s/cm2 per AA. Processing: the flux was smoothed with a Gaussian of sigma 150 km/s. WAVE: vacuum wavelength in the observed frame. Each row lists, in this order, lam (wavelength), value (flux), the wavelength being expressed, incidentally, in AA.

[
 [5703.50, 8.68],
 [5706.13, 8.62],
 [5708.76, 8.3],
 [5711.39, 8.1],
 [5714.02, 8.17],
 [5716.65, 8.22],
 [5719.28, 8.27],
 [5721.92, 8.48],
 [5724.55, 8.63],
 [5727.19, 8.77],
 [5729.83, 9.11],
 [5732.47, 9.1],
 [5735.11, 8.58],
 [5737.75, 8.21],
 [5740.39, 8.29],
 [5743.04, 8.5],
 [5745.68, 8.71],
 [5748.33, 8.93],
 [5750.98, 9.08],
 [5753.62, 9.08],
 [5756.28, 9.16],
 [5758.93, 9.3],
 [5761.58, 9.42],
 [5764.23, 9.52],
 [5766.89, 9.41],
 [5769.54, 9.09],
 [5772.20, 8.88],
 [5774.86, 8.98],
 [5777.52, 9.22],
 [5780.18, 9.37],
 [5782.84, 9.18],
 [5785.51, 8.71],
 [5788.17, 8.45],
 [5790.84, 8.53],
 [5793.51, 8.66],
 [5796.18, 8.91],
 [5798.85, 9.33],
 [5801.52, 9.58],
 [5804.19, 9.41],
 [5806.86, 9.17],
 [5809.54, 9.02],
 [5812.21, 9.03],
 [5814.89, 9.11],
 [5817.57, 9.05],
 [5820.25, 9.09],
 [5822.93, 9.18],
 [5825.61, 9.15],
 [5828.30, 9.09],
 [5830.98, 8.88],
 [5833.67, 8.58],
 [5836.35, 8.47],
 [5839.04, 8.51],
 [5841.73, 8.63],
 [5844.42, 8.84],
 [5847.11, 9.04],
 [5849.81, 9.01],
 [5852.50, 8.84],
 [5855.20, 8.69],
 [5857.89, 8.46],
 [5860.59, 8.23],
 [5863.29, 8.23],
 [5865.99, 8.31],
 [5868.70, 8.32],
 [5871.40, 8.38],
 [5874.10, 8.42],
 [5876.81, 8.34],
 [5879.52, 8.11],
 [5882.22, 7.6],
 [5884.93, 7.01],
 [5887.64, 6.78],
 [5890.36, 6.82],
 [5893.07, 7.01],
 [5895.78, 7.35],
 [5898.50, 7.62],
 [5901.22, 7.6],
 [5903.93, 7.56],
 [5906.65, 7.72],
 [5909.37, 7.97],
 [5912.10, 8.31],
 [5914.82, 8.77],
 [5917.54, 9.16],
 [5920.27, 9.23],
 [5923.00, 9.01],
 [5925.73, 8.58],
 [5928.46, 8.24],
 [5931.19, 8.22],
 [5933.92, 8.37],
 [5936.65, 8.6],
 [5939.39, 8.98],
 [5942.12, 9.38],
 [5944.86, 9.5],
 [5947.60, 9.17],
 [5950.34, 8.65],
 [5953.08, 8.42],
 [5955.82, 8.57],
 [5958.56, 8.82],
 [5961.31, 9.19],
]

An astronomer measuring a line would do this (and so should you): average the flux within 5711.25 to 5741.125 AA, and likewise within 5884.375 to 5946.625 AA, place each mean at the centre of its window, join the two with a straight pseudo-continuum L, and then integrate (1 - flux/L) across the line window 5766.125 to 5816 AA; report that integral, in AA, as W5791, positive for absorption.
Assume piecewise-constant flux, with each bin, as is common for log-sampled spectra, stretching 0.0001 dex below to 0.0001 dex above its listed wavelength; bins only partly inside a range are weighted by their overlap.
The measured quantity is -3.8 AA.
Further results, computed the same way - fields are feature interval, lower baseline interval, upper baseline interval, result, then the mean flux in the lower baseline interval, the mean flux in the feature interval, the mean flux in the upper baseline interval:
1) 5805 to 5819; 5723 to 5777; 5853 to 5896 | -1.10 AA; 8.94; 9.09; 7.91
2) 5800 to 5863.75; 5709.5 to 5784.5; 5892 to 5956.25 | -1.87 AA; 8.85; 8.9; 8.42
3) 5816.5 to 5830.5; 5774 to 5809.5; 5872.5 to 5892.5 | -0.95 AA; 9.04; 9.1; 7.57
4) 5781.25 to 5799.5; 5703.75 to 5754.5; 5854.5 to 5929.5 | -0.93 AA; 8.59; 8.81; 8.06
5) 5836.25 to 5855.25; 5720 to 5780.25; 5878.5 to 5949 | -0.63 AA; 8.93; 8.77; 8.18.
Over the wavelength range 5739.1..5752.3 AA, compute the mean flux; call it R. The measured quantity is 8.7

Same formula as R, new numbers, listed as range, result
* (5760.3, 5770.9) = 9.36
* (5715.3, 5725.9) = 8.4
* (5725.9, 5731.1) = 8.94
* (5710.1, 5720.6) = 8.19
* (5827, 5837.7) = 8.76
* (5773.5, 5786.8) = 9.09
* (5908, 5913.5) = 8.14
